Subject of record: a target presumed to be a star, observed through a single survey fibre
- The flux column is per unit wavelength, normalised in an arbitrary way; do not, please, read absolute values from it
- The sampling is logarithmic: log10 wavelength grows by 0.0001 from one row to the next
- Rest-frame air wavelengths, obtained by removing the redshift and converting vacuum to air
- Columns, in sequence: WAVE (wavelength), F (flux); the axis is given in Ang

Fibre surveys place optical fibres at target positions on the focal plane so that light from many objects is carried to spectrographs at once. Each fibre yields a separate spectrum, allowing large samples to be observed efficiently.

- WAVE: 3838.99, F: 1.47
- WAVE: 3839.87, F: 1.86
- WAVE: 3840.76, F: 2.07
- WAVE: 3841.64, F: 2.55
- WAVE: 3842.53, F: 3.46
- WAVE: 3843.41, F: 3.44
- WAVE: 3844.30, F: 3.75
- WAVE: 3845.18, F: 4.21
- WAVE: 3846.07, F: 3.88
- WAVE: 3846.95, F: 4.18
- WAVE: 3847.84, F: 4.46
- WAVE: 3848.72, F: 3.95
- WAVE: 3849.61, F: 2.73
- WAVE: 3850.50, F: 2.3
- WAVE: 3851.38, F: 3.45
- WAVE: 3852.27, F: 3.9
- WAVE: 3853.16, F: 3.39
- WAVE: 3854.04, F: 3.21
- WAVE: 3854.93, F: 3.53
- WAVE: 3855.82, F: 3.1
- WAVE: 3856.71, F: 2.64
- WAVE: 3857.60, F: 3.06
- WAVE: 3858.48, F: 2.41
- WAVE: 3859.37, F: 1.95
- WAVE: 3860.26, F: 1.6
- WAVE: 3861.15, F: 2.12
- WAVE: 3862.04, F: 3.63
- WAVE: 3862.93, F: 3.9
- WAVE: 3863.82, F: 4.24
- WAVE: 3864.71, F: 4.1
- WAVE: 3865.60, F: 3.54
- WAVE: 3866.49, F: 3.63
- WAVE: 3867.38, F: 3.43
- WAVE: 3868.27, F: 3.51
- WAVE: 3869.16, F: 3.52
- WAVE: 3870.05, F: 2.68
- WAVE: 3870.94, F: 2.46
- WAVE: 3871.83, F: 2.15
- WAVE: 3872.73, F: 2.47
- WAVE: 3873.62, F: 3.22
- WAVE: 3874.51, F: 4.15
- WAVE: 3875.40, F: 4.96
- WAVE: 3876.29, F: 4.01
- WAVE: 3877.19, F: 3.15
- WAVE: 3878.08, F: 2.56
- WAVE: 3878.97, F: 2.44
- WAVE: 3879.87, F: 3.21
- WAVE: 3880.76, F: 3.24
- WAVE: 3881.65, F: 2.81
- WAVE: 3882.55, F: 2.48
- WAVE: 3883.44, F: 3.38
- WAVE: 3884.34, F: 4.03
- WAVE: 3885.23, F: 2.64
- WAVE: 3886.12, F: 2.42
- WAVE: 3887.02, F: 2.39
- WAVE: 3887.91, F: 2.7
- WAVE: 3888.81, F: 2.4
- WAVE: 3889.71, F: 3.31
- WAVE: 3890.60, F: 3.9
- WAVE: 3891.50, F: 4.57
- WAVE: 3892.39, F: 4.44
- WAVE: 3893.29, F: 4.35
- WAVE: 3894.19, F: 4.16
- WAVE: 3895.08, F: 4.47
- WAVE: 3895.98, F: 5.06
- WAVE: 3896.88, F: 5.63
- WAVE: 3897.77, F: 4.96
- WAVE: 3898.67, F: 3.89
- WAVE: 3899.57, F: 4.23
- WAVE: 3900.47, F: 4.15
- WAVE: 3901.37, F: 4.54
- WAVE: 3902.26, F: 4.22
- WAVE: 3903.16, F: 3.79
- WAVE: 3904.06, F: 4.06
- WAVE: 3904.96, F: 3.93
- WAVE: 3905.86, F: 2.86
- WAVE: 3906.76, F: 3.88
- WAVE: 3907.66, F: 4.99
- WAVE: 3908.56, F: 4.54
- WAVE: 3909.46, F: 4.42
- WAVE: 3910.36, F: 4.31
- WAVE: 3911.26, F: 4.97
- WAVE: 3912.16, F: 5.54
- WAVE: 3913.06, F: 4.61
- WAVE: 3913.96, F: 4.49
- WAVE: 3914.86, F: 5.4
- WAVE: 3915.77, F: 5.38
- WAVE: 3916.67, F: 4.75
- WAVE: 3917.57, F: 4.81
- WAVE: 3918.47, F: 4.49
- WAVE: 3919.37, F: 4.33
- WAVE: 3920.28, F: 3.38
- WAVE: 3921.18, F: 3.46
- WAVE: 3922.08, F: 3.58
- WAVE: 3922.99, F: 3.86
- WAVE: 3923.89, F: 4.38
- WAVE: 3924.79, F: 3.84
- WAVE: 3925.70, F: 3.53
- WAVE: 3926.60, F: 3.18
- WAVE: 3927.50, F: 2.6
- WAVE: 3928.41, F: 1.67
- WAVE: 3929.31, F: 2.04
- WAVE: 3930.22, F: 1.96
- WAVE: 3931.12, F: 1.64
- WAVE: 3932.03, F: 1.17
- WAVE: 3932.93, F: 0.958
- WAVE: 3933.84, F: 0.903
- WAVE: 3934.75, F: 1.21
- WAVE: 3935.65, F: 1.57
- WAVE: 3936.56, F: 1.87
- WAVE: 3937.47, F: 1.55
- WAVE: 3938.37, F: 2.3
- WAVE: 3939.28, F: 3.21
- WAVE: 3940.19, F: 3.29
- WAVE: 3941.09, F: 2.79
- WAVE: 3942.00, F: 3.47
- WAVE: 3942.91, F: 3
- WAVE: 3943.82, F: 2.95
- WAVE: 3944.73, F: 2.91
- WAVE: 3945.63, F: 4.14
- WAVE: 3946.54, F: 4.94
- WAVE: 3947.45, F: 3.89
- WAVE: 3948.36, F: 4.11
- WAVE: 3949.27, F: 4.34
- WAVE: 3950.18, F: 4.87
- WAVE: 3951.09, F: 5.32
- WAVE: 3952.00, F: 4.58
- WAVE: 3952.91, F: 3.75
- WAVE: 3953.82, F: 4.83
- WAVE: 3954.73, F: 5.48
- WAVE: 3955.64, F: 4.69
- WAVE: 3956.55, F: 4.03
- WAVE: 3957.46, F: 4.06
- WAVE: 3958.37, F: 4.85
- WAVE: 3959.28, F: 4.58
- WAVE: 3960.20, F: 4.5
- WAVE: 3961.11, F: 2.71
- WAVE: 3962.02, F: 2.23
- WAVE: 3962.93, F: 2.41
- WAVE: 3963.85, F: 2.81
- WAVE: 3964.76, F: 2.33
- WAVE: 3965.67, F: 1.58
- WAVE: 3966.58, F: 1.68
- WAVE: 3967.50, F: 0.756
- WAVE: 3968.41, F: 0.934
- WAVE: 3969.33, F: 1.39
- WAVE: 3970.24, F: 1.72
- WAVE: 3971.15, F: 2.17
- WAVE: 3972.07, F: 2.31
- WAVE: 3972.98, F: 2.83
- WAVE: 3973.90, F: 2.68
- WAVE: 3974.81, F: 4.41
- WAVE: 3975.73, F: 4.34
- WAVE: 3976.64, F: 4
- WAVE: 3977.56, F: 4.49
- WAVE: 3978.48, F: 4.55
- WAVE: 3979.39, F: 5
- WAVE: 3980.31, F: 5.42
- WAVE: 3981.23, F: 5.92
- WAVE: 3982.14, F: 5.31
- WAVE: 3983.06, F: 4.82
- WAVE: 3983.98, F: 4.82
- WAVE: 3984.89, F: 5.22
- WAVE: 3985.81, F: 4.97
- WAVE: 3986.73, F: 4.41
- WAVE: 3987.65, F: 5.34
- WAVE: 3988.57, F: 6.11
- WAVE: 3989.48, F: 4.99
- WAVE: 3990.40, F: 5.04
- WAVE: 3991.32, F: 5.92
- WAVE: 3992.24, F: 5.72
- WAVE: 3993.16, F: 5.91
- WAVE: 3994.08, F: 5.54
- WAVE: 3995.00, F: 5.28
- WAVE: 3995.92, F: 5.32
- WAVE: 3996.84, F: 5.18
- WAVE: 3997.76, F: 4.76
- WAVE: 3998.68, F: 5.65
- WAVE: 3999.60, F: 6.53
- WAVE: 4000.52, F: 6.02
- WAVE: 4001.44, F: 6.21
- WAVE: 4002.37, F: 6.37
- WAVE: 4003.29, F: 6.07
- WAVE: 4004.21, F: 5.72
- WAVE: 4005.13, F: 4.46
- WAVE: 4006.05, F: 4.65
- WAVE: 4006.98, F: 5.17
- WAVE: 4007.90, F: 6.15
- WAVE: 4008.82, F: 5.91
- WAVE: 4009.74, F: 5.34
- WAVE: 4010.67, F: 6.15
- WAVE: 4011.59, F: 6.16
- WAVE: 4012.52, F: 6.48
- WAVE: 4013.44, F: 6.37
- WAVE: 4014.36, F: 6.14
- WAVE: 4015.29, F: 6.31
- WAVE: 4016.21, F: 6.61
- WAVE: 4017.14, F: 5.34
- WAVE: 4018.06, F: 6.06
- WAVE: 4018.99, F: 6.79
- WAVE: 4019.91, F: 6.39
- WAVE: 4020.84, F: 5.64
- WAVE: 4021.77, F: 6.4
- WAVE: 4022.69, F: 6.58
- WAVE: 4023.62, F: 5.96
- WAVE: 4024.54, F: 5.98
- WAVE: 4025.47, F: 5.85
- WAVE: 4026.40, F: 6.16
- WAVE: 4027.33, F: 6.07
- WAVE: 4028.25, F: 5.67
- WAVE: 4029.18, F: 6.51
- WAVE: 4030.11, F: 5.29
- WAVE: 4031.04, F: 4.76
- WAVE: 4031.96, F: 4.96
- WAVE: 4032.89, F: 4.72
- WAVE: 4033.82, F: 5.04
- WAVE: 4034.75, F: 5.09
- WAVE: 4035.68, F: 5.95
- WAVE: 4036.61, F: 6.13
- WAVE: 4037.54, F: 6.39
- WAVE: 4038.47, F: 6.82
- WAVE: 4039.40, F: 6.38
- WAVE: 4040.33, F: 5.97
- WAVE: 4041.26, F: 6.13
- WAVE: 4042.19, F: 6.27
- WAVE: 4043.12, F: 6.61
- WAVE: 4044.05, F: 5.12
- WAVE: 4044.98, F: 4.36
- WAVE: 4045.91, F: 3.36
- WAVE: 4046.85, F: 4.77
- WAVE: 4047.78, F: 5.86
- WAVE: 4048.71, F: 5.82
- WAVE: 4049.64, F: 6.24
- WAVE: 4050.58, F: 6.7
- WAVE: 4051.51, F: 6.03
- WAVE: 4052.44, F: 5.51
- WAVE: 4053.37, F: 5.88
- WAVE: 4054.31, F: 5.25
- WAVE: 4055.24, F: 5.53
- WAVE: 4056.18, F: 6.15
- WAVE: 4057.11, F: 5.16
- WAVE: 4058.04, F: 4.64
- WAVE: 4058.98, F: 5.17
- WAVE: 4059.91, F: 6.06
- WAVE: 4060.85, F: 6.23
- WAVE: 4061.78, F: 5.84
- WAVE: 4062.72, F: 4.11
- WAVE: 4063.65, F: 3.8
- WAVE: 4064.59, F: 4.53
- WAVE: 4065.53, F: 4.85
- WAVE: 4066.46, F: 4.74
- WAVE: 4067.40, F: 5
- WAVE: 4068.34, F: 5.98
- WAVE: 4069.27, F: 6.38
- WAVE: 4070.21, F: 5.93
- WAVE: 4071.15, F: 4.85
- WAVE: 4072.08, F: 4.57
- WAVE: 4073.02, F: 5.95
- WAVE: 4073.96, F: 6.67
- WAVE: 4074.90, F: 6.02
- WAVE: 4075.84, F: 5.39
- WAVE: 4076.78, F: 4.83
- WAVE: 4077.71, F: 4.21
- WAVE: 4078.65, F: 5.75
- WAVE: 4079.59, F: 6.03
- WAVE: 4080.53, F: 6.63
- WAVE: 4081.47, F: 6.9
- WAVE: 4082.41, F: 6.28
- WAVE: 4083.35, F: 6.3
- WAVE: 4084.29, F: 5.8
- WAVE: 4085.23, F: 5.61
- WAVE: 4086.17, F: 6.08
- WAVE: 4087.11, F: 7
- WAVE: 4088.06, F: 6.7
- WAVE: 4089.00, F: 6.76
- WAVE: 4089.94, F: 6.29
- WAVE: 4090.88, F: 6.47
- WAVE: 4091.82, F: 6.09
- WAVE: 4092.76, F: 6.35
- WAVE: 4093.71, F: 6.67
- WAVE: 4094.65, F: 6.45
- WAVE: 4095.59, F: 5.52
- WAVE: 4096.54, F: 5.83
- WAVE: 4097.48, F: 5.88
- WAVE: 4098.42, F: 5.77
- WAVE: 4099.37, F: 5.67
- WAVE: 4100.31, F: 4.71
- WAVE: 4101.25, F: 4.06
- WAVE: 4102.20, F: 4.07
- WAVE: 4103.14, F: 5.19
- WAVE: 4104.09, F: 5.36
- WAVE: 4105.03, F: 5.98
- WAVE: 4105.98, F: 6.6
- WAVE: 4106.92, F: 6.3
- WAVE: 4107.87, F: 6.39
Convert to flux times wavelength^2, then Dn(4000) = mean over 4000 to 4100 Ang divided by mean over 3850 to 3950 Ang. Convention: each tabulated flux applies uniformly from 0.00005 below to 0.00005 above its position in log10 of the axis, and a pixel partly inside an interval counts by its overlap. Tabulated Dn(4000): 1.8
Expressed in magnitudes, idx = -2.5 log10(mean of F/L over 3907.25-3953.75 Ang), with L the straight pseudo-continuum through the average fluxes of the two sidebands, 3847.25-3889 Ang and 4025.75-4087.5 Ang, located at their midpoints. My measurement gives 0.12 mag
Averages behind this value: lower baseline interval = 3.14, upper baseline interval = 5.62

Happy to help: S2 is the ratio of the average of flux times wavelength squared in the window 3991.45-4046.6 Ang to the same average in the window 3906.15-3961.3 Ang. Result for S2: 1.6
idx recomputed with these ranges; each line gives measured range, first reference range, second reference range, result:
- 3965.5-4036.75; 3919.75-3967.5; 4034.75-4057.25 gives -0.10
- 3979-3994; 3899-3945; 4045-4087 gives -0.21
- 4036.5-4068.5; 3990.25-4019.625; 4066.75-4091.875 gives 0.07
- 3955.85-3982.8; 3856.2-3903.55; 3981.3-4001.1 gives 0.45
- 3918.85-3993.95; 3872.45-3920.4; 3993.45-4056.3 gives 0.34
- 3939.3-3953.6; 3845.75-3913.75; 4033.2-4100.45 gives 0.13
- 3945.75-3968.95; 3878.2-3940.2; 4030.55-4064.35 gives 0.16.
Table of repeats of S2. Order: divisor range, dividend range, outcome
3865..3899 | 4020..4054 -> 1.78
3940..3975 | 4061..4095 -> 1.84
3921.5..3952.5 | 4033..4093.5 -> 2.03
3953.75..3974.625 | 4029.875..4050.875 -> 1.99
